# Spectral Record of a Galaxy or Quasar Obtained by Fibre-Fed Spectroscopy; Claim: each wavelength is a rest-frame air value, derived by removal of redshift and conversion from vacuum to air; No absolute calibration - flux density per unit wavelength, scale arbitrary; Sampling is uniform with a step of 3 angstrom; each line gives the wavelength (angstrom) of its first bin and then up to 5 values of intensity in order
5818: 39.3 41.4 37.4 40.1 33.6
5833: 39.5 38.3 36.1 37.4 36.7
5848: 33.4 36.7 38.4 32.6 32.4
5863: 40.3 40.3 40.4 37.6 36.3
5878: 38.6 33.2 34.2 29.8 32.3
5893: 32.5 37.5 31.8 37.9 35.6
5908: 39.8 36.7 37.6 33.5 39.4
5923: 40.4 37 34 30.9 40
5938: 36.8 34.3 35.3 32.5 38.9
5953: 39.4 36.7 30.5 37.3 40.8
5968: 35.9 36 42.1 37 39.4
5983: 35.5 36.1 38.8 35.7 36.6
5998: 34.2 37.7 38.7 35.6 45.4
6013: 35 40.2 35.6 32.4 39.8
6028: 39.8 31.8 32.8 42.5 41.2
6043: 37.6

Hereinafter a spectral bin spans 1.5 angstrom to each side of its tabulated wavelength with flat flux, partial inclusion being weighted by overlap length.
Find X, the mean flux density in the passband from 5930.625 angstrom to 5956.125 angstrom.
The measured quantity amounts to 36.1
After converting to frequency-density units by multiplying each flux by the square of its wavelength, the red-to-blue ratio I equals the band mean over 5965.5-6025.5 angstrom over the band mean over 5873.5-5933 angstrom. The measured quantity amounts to 1.1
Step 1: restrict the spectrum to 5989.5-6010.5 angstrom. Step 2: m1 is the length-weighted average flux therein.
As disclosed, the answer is 37.4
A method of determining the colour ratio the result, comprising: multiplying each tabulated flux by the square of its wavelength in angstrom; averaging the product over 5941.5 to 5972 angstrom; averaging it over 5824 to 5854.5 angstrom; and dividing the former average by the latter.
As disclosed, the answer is 1.02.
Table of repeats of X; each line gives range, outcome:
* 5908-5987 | 36.8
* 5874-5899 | 34.1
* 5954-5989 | 37.1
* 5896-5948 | 36.2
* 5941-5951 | 35.2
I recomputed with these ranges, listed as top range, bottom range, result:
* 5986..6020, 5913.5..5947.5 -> 1.07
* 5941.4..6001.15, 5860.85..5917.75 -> 1.05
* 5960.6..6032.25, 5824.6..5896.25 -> 1.08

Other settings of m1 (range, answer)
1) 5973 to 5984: 38.5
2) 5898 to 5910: 36.5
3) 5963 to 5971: 37.8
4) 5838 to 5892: 35.9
